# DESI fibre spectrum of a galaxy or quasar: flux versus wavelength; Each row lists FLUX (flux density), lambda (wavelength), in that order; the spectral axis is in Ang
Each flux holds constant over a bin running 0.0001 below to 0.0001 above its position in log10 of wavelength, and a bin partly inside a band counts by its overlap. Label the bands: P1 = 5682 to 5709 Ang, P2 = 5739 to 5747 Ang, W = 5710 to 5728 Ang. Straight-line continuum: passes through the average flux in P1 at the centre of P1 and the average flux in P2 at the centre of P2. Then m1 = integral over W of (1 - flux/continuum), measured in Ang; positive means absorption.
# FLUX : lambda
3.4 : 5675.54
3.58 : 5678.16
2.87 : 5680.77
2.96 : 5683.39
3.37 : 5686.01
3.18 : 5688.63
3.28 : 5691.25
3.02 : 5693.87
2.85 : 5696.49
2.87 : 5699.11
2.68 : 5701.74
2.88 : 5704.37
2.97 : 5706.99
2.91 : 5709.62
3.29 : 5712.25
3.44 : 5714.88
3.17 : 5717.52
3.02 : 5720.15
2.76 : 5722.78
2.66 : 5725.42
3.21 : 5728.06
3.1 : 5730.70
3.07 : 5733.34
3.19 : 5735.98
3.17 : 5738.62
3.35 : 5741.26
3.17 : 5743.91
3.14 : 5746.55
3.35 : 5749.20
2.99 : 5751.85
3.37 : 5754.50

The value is 0.30 Ang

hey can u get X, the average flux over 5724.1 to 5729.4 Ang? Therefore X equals 2.93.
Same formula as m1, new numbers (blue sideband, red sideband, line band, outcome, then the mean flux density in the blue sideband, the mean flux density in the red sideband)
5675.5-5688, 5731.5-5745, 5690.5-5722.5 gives 1.8 Ang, 3.21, 3.19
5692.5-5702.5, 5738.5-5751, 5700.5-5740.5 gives 0.1 Ang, 2.87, 3.23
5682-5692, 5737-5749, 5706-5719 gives 0.2 Ang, 3.19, 3.22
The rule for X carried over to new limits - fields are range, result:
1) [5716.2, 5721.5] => 3.1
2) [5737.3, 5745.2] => 3.23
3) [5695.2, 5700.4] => 2.86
